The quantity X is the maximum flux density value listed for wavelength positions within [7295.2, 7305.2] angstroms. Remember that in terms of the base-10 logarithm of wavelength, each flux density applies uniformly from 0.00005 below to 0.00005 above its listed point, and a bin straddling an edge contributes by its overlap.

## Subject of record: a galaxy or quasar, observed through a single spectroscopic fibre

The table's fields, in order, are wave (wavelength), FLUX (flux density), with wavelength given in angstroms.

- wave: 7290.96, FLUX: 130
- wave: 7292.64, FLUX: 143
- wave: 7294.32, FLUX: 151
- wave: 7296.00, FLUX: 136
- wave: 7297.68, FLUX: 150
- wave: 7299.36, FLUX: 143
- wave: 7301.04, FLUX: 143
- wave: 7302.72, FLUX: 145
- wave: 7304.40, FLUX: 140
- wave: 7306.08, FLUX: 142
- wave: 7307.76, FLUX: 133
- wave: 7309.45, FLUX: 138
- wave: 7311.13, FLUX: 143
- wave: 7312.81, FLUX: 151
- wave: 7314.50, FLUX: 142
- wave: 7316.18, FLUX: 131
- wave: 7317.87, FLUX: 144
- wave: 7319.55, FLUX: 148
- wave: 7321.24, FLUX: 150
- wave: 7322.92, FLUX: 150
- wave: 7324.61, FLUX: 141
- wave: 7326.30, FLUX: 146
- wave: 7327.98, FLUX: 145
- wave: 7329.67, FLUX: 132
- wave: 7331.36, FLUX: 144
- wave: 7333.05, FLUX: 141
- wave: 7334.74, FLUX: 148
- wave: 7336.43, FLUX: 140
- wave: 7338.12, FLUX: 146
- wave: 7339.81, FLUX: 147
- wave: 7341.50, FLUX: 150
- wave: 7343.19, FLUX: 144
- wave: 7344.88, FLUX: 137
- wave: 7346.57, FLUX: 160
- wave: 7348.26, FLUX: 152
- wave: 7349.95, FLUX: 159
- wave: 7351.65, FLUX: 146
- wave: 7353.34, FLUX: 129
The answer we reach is 150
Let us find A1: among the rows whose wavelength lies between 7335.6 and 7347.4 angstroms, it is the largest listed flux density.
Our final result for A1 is 160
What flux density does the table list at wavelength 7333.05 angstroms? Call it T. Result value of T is 141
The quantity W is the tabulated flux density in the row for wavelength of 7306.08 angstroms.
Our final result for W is 142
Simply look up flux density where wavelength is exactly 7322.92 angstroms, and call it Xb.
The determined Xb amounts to 150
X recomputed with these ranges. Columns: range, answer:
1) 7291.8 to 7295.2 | 151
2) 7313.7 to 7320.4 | 148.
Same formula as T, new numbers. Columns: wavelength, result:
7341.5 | 150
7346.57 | 160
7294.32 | 151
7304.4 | 140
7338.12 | 146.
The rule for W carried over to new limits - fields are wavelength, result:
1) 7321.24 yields 150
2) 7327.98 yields 145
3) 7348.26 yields 152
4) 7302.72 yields 145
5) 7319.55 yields 148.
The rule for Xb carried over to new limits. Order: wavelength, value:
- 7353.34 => 129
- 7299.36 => 143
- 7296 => 136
